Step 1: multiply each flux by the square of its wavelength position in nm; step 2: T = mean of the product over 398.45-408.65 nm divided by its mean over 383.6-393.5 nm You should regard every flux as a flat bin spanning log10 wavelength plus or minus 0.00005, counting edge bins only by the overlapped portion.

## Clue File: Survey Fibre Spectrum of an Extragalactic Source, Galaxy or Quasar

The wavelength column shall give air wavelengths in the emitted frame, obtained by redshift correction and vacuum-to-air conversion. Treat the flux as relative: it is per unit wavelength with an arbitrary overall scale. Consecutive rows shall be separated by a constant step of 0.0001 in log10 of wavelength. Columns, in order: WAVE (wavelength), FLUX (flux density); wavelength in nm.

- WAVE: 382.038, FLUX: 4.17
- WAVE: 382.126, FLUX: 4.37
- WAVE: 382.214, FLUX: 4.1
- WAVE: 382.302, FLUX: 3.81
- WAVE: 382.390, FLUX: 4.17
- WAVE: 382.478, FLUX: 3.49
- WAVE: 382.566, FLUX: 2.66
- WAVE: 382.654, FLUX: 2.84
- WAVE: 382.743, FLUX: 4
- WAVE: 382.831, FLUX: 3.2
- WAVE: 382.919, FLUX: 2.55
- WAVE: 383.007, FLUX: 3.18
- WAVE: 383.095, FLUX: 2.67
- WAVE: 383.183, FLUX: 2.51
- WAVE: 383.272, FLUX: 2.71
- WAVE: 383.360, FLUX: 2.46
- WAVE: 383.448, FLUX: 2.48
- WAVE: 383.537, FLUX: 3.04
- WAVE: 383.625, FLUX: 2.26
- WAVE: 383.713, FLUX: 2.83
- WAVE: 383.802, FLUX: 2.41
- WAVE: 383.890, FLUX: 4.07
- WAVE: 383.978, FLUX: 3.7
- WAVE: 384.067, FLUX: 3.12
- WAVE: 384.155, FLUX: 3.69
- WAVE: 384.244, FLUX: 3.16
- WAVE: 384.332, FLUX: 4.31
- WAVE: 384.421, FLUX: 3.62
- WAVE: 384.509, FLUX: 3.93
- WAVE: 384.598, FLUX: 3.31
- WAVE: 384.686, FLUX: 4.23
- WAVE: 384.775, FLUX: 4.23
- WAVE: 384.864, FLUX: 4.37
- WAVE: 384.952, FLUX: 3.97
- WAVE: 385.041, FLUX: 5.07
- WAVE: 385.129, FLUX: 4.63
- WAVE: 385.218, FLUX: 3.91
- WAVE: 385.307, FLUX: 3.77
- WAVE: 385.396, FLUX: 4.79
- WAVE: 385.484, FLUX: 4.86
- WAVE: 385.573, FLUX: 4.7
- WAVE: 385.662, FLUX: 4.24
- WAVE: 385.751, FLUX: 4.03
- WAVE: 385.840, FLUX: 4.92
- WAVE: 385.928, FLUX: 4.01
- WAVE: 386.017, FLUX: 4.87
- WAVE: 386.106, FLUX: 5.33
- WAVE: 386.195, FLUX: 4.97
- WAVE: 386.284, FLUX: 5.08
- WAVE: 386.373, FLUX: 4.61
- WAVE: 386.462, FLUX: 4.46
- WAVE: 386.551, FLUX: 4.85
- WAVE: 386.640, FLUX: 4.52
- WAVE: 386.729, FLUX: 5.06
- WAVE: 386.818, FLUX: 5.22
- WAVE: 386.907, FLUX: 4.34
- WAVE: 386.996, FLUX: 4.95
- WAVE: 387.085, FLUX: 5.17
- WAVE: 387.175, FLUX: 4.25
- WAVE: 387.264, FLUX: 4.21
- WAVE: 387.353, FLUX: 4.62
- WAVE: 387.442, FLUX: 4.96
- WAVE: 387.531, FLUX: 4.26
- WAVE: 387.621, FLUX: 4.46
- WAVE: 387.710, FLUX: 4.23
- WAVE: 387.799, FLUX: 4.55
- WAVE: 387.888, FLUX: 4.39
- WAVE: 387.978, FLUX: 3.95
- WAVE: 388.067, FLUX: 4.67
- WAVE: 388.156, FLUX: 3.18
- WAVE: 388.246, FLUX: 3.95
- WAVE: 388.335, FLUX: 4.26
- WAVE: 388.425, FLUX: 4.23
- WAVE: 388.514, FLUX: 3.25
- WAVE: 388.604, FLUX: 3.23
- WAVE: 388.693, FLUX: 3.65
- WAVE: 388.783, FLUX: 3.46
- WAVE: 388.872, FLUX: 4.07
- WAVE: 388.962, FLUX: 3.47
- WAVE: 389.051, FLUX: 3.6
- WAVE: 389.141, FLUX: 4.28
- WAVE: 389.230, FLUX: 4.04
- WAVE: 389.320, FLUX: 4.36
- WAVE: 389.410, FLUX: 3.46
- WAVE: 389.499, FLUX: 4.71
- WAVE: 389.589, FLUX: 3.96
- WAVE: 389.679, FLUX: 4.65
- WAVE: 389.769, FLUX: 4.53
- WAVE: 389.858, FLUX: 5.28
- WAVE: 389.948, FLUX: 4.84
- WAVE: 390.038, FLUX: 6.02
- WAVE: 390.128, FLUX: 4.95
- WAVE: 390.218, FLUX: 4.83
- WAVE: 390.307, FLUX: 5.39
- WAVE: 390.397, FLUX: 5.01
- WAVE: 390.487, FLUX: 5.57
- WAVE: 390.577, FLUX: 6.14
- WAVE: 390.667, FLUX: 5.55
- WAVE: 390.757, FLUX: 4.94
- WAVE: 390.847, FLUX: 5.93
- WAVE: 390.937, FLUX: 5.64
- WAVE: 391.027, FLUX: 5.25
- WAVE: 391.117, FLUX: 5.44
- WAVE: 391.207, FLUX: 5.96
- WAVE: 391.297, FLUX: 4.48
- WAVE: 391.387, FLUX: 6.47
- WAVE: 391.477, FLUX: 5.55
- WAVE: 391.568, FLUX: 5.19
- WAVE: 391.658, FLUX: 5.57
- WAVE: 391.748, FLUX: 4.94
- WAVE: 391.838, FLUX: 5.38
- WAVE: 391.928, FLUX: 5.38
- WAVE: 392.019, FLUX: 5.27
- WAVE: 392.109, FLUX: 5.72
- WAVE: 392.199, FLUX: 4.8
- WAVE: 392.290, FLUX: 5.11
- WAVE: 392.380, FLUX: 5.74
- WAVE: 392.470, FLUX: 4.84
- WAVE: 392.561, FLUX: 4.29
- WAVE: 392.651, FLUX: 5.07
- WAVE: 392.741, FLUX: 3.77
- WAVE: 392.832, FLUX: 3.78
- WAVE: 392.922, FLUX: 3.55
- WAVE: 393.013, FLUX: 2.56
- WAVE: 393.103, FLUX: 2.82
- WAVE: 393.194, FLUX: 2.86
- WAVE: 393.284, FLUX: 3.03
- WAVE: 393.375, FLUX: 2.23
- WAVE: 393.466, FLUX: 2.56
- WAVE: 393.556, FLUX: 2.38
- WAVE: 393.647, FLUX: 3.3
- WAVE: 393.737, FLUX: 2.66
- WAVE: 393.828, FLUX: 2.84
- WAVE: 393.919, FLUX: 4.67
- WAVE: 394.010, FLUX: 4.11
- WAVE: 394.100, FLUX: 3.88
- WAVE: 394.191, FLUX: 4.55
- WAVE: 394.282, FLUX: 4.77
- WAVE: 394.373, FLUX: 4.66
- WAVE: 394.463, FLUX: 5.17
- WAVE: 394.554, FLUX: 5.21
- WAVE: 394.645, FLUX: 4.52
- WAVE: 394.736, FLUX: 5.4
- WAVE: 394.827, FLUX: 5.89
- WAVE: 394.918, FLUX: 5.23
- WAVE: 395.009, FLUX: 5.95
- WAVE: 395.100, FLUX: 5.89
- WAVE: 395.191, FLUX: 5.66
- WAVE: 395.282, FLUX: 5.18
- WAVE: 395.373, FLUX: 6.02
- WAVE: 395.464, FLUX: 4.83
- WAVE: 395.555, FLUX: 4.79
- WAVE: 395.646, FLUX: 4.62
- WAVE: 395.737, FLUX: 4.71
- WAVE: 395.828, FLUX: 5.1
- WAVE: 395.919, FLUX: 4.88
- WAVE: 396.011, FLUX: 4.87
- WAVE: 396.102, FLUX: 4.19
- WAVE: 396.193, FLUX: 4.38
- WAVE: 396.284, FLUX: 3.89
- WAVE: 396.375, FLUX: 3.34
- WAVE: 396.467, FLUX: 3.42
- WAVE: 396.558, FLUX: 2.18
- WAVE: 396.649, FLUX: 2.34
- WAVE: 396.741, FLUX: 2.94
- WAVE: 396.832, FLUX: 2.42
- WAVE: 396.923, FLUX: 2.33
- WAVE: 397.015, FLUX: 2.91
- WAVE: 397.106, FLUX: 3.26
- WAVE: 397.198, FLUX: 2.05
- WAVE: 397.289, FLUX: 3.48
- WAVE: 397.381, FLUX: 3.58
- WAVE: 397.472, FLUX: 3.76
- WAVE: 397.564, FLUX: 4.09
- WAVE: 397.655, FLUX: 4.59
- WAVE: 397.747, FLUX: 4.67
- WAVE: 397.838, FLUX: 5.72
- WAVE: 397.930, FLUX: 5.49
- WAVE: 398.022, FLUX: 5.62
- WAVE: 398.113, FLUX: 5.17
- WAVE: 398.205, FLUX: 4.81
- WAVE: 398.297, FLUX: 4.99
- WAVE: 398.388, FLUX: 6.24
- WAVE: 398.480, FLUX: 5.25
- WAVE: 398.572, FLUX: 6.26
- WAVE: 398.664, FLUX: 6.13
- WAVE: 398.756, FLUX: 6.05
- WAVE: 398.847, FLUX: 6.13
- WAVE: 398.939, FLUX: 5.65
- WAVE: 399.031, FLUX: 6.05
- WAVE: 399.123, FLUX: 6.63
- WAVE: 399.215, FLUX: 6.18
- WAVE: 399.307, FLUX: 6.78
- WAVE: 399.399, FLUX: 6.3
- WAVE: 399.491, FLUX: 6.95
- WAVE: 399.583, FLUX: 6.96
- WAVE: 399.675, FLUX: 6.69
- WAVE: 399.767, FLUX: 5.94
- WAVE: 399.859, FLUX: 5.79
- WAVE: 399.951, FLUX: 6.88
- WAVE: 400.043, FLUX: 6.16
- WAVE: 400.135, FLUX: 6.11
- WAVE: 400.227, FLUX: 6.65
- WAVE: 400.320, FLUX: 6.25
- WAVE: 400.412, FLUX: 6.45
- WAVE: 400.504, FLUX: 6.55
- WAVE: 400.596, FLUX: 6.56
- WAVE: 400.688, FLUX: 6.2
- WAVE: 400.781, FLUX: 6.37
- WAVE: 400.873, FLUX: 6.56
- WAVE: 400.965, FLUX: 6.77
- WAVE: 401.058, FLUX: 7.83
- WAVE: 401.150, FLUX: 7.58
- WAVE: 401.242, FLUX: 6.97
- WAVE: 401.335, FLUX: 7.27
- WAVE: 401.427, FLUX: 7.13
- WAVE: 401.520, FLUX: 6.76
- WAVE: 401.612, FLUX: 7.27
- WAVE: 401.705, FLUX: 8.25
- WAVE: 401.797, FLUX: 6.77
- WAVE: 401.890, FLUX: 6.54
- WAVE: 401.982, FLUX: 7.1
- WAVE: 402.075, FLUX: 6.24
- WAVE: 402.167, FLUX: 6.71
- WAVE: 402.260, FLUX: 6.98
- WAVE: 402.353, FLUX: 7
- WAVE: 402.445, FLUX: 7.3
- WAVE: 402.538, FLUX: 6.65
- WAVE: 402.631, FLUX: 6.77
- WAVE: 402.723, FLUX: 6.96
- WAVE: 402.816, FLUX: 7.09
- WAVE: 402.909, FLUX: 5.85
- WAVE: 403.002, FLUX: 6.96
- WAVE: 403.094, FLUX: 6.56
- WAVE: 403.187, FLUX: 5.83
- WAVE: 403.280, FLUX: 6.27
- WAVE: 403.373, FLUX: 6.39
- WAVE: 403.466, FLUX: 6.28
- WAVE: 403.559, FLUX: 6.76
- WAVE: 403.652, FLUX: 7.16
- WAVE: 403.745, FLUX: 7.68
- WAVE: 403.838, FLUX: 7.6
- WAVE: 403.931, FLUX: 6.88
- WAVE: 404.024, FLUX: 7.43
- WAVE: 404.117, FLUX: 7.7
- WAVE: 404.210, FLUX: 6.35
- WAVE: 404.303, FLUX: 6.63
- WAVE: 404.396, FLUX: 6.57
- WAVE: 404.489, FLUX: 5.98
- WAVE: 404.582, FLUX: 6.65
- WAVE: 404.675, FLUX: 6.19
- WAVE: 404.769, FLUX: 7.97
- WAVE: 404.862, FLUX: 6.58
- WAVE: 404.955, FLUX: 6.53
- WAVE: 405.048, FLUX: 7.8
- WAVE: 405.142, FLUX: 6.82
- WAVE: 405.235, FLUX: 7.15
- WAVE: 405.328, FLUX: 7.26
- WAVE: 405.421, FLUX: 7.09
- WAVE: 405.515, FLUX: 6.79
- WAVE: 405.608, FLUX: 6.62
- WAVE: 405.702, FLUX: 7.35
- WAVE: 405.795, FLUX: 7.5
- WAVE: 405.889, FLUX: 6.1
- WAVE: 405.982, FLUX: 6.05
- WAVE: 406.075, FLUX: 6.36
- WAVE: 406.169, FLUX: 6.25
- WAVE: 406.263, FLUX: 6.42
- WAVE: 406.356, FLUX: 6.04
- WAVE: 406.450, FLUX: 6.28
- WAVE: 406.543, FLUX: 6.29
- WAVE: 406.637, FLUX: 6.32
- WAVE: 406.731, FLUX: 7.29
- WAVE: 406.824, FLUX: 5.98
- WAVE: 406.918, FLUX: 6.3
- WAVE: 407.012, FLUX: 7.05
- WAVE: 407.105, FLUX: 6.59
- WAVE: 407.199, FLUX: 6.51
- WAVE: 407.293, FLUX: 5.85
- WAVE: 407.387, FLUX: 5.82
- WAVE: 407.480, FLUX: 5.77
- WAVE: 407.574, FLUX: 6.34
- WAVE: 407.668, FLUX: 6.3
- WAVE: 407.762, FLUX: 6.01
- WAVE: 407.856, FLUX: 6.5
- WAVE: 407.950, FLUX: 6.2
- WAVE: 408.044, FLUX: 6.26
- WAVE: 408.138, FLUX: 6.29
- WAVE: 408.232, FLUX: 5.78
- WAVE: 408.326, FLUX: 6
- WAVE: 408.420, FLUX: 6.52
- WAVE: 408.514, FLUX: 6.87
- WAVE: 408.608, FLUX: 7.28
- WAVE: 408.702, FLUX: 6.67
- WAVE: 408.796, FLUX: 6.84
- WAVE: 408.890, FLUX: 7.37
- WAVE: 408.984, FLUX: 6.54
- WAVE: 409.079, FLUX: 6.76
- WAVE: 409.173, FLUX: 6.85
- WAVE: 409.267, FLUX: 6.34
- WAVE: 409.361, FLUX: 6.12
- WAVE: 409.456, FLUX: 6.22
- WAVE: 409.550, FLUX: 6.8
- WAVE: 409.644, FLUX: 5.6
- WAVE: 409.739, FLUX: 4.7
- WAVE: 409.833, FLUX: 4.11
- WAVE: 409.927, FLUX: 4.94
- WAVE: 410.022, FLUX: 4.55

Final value 1.6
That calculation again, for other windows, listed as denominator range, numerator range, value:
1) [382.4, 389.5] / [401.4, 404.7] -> 1.87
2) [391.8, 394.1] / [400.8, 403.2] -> 1.84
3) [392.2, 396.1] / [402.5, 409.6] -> 1.60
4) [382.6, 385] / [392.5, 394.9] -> 1.24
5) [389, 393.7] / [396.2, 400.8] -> 1.15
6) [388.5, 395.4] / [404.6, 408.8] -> 1.53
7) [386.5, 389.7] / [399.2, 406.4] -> 1.72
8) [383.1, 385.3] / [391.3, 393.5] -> 1.33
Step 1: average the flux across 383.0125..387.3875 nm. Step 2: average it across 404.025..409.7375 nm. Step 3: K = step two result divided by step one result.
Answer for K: 1.6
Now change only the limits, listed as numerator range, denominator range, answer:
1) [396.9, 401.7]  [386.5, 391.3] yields 1.27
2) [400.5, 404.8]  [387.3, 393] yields 1.46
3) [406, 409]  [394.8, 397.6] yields 1.55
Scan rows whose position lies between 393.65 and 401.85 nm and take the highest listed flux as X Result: 8.25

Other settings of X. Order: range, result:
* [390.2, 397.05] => 6.47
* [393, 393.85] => 3.3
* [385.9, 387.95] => 5.33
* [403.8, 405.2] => 7.97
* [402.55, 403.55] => 7.09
